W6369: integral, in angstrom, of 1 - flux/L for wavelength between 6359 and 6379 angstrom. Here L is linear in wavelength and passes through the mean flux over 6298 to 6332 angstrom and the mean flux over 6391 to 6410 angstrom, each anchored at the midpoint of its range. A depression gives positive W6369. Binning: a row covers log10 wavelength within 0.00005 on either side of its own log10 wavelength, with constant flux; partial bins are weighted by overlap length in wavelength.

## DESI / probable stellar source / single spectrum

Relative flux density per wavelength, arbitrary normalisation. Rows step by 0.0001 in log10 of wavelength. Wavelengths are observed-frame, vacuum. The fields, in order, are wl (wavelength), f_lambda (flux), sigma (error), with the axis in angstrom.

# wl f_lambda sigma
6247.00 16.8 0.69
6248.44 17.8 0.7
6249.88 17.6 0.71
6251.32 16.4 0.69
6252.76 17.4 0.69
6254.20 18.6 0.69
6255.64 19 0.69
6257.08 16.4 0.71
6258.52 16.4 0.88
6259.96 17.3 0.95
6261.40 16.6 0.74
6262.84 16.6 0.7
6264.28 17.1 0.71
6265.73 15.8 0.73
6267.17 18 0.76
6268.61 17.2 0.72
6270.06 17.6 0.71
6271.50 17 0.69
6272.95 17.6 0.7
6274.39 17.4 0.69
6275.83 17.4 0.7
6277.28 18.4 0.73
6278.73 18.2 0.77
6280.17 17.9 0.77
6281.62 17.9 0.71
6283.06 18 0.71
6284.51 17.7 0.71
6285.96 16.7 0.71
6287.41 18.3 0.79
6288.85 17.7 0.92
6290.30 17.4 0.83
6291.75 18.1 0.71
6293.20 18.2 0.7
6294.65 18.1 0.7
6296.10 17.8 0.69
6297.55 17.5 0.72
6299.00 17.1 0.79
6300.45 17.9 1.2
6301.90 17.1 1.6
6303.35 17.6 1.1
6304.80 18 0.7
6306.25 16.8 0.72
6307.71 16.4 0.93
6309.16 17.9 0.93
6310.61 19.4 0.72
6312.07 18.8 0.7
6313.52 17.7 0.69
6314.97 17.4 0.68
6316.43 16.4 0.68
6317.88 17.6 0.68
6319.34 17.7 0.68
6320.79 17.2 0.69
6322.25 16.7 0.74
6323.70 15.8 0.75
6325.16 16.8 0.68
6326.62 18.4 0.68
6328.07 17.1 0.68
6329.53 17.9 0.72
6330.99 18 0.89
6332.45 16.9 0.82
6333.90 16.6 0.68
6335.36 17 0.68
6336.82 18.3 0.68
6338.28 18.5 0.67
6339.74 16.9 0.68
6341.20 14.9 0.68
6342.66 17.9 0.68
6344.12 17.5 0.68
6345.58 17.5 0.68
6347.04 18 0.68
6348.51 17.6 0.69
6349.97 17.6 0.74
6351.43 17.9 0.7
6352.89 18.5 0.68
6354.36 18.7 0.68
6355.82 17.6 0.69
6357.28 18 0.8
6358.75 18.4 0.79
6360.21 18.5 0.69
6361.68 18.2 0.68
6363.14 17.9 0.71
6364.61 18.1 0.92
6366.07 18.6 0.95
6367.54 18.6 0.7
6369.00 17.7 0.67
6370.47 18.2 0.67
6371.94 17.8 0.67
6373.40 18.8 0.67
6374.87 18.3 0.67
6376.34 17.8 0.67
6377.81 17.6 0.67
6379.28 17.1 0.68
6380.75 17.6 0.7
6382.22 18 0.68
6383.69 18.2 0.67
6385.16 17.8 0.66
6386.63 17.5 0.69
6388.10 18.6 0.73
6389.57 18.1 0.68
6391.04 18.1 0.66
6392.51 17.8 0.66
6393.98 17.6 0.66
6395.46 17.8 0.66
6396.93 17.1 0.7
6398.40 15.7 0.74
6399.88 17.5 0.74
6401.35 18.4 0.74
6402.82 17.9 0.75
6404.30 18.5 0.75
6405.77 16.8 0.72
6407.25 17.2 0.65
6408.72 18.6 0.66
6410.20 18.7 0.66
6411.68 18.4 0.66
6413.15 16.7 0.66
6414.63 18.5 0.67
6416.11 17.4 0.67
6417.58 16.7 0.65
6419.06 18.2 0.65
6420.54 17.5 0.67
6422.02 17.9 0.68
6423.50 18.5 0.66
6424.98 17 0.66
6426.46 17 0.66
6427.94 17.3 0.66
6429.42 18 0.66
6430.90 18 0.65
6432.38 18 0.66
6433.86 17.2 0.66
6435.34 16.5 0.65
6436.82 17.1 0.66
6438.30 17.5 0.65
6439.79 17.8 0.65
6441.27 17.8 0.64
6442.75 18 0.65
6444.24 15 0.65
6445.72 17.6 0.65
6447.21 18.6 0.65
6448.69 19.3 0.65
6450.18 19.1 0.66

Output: -0.66 angstrom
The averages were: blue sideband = 17.5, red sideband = 17.6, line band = 18.1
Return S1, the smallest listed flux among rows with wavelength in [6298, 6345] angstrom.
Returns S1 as 14.9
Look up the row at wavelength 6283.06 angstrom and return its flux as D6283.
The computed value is 18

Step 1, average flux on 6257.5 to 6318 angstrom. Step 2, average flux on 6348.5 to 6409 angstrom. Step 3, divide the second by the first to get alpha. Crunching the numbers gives 1.0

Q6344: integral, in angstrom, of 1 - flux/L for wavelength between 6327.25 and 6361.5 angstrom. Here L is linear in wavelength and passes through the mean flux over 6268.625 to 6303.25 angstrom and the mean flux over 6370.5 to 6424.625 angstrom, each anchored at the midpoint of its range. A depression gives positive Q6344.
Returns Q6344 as 0.2 angstrom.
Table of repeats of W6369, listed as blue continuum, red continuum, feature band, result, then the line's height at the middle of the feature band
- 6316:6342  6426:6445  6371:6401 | -0.9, 17.3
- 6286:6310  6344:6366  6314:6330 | 0.5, 17.8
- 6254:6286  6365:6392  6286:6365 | 0.5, 17.7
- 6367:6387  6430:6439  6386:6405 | 0.0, 17.8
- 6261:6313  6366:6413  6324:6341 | 0.3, 17.7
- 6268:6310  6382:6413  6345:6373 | -0.5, 17.7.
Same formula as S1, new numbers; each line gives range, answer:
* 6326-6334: 16.6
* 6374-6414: 15.7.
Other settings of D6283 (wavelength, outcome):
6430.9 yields 18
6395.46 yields 17.8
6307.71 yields 16.4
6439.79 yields 17.8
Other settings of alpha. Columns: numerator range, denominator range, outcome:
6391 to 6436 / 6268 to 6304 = 1.00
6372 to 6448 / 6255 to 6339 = 1.01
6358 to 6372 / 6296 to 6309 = 1.05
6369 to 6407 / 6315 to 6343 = 1.03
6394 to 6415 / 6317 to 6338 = 1.02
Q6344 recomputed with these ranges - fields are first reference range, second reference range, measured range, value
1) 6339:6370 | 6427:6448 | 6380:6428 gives -0.29 angstrom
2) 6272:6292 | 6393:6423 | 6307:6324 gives 0.26 angstrom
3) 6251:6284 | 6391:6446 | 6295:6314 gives -0.27 angstrom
